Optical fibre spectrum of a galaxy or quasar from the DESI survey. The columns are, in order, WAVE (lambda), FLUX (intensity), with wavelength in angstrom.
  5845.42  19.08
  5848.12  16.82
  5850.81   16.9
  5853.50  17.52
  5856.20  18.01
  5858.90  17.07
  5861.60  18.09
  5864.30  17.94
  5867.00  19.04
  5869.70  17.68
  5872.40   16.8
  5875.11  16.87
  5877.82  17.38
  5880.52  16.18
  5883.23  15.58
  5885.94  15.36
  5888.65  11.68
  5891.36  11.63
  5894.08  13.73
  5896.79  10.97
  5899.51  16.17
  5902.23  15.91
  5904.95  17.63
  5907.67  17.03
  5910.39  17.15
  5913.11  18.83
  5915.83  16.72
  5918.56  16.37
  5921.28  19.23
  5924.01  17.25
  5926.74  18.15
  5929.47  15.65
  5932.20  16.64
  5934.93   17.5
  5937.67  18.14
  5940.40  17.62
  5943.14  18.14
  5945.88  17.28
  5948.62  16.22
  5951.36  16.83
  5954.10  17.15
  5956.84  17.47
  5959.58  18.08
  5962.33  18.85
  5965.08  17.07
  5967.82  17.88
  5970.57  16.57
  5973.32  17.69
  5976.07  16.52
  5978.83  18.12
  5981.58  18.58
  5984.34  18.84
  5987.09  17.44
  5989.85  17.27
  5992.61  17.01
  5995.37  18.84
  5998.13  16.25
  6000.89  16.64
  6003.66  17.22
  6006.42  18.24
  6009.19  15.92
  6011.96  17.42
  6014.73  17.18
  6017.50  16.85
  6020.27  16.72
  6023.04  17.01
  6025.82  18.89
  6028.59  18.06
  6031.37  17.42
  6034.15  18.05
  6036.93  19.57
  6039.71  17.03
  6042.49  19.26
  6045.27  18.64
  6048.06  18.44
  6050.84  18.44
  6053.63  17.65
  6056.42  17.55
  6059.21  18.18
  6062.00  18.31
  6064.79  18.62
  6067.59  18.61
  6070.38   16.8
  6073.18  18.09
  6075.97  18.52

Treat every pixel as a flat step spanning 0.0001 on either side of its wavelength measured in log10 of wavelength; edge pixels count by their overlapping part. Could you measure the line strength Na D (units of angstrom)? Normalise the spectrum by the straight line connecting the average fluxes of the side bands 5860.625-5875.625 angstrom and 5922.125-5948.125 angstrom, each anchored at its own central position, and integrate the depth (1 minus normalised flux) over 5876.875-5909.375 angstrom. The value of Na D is 5.0 angstrom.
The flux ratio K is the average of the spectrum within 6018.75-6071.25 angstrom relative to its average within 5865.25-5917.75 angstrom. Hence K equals 1.1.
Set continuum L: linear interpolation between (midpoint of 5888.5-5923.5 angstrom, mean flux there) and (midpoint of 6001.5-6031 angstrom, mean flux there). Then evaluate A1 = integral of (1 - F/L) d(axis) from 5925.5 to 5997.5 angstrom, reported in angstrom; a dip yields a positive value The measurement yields -4.1 angstrom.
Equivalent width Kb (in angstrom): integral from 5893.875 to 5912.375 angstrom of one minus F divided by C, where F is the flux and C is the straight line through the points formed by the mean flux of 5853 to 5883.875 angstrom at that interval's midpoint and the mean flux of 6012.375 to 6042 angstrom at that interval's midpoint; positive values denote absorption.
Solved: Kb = 1.8 angstrom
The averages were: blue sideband 17.4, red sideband 17.7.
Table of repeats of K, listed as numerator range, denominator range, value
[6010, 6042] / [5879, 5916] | 1.16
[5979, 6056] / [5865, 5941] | 1.08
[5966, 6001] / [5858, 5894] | 1.09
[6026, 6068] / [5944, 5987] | 1.04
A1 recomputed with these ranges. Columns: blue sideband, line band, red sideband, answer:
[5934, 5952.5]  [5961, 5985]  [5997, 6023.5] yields -0.8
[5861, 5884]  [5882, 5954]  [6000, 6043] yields 4.5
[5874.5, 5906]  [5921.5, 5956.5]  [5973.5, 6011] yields -2.6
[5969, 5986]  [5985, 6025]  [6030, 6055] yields 1.7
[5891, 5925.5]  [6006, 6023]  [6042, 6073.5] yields 0.6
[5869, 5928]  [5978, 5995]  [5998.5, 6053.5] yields -0.7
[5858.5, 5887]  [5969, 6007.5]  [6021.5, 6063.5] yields 0.7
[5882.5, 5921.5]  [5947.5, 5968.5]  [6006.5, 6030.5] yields -1.4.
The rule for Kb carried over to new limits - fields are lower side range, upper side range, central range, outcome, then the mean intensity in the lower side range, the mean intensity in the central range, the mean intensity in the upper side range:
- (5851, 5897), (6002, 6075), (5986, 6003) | 0.1 angstrom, 16.1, 17.2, 17.9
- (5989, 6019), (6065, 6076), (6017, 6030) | -0.1 angstrom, 17.2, 17.6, 18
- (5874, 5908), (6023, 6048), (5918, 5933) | -1.4 angstrom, 15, 17.3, 18.3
